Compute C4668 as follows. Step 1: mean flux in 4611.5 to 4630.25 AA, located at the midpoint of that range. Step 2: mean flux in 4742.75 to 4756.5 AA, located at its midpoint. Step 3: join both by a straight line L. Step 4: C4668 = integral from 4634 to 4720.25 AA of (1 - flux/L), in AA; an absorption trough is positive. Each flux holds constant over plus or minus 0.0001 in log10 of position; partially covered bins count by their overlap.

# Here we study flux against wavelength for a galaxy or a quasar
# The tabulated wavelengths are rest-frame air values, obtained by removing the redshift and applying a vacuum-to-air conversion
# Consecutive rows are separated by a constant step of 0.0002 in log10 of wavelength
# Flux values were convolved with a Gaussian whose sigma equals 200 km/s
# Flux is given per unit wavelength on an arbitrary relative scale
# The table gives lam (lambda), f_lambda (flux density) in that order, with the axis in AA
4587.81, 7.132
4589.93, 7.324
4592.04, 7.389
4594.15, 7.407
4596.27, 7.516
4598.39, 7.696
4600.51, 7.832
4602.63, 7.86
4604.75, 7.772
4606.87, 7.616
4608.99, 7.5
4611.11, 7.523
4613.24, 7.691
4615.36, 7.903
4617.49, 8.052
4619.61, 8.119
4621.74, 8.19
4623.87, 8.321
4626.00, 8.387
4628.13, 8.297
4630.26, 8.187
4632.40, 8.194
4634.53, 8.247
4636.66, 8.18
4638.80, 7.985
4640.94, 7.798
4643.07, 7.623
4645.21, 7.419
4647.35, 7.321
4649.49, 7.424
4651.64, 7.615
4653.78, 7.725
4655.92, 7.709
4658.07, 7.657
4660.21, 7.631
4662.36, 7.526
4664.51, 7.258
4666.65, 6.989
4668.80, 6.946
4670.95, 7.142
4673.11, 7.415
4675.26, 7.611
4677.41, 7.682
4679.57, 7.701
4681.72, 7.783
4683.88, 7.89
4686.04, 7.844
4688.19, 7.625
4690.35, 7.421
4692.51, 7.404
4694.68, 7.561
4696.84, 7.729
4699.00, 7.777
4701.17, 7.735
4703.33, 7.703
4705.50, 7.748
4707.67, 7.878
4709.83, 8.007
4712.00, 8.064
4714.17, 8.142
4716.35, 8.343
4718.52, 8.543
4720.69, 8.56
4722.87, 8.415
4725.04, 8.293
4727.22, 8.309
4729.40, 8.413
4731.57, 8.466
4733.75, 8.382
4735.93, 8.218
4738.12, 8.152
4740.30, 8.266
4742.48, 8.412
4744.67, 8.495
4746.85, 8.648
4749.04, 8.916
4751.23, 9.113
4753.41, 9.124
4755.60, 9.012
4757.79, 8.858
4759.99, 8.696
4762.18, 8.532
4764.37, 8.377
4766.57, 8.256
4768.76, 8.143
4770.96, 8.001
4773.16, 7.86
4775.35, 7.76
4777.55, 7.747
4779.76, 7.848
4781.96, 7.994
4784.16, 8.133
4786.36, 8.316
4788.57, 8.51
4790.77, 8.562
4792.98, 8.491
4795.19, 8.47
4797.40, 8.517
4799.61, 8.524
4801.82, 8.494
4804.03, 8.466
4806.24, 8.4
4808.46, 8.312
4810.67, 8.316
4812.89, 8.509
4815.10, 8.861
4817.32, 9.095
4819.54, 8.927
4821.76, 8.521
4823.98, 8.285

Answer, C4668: 7.5 AA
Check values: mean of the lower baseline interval 8.1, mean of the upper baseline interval 8.86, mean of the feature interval 7.7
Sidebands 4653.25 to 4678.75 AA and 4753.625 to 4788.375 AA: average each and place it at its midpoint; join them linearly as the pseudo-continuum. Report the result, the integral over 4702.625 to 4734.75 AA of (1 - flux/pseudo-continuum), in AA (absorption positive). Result -1.5 AA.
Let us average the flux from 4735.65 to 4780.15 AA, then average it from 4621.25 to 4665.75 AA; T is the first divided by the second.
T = 1.07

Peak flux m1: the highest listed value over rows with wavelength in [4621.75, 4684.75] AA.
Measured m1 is 8.387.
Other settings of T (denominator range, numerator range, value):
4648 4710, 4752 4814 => 1.10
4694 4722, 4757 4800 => 1.03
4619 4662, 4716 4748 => 1.06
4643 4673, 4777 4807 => 1.12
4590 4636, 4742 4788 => 1.06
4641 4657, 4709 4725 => 1.10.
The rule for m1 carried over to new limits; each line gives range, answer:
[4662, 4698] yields 7.89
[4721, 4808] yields 9.124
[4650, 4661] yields 7.725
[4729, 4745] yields 8.495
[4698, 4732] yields 8.56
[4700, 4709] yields 7.878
